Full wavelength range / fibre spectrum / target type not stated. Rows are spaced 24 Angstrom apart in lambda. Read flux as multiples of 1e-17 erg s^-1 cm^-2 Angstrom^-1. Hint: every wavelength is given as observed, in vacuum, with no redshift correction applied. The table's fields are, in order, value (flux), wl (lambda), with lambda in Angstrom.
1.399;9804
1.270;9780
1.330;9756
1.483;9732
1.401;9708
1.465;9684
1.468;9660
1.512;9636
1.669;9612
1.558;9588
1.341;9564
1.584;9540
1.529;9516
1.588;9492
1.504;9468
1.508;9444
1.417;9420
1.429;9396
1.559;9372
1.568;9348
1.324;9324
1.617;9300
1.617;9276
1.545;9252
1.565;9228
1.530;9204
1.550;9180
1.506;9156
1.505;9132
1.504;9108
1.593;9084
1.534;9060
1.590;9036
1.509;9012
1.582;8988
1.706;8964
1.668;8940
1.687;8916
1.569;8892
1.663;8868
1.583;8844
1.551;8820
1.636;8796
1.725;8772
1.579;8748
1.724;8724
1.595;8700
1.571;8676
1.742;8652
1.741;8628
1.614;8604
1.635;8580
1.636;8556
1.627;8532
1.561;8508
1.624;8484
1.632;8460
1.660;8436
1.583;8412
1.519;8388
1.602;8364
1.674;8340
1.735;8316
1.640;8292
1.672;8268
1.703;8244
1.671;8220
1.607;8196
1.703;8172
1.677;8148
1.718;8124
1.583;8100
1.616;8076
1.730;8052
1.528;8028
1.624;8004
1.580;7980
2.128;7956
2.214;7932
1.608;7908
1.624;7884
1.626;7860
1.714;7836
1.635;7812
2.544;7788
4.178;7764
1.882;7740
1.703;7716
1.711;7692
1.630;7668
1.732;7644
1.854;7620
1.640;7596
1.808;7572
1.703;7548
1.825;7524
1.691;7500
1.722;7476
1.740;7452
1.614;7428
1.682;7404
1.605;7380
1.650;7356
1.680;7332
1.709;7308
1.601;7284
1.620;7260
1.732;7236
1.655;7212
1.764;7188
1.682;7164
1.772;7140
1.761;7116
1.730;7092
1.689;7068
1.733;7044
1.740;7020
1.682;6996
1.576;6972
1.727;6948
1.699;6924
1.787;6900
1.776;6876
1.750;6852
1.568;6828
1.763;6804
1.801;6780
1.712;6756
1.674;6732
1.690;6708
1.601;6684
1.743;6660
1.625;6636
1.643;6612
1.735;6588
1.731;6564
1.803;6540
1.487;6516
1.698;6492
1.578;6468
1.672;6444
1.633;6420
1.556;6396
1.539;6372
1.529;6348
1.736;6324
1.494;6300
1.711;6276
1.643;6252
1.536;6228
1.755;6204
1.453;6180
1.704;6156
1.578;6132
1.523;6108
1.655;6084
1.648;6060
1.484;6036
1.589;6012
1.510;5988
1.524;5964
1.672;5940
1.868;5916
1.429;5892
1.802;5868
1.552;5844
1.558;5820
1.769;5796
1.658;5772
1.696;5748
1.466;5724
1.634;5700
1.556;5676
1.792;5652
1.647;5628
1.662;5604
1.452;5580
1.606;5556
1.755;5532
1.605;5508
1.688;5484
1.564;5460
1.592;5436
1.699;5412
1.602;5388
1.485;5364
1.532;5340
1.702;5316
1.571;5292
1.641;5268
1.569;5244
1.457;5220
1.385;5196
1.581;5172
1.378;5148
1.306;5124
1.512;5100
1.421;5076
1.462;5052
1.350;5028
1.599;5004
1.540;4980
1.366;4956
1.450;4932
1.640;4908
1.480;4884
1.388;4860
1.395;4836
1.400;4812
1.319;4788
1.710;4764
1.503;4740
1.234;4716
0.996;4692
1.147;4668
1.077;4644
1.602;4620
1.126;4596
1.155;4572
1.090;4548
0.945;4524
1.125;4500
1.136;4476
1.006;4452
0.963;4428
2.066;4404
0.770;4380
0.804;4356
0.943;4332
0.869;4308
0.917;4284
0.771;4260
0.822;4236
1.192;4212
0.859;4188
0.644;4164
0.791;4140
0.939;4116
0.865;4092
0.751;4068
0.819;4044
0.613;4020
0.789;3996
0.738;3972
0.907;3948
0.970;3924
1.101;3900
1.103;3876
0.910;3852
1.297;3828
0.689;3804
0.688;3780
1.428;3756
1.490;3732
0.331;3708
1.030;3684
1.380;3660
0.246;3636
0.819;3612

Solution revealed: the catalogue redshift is 0.18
